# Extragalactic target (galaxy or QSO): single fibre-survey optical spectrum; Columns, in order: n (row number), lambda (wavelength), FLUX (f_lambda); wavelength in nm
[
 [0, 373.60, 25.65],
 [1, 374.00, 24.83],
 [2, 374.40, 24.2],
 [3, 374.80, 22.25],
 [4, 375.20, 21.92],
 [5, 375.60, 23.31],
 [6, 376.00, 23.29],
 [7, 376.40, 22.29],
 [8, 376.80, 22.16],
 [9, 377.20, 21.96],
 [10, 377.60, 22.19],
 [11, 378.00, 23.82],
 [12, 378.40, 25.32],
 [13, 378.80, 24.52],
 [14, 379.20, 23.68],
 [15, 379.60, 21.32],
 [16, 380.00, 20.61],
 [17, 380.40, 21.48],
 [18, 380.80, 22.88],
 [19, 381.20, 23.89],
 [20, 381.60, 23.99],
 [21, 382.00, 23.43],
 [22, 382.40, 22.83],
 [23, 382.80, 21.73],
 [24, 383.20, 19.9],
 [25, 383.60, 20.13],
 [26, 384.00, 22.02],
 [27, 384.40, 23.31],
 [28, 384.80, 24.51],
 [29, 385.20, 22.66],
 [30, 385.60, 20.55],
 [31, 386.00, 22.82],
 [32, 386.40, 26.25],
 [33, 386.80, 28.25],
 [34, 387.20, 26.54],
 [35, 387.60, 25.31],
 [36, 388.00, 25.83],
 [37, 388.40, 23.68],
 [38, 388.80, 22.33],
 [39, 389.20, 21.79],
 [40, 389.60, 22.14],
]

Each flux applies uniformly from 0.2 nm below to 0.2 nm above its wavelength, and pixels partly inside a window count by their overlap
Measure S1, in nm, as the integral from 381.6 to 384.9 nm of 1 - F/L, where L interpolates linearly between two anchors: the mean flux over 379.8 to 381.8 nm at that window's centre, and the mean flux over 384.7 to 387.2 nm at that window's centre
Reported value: 0.16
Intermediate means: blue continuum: 22.6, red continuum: 24.3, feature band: 22.3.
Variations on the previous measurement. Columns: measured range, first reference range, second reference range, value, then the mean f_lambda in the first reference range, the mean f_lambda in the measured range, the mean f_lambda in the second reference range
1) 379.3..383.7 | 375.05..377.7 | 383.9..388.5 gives 0.25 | 22.5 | 22.1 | 24.4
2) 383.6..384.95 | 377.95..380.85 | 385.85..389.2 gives 0.08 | 22.9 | 22.8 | 25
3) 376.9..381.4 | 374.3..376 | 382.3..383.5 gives -0.17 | 22.9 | 22.9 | 21.3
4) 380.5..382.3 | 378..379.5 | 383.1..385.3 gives -0.01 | 24.2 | 23.4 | 22.2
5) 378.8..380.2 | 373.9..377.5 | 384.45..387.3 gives 0.07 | 22.8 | 22.2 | 24.4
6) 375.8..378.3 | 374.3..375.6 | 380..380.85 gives -0.04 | 22.8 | 22.7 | 21.7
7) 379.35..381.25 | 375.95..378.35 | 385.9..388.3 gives 0.14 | 22.7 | 21.9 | 25.9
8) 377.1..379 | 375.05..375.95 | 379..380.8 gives -0.12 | 22.8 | 23.6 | 21.9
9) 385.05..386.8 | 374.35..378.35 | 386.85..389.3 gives 0.04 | 22.8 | 23.7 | 24.6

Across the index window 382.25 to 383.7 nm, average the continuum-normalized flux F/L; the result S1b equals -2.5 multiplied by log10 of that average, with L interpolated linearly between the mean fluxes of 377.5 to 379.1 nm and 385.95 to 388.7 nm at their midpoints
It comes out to 0.17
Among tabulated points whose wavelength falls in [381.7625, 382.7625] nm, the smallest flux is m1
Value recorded 22.83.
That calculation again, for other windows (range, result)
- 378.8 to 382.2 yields 20.61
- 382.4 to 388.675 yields 19.9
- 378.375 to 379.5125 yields 23.68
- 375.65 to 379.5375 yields 21.96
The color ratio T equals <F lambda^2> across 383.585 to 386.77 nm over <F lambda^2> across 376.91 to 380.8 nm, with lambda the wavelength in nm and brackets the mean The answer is 1.1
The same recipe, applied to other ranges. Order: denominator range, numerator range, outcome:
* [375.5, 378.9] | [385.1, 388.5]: 1.12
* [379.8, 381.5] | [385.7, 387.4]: 1.18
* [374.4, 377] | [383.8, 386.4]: 1.06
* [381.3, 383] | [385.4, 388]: 1.11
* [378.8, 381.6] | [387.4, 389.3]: 1.10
